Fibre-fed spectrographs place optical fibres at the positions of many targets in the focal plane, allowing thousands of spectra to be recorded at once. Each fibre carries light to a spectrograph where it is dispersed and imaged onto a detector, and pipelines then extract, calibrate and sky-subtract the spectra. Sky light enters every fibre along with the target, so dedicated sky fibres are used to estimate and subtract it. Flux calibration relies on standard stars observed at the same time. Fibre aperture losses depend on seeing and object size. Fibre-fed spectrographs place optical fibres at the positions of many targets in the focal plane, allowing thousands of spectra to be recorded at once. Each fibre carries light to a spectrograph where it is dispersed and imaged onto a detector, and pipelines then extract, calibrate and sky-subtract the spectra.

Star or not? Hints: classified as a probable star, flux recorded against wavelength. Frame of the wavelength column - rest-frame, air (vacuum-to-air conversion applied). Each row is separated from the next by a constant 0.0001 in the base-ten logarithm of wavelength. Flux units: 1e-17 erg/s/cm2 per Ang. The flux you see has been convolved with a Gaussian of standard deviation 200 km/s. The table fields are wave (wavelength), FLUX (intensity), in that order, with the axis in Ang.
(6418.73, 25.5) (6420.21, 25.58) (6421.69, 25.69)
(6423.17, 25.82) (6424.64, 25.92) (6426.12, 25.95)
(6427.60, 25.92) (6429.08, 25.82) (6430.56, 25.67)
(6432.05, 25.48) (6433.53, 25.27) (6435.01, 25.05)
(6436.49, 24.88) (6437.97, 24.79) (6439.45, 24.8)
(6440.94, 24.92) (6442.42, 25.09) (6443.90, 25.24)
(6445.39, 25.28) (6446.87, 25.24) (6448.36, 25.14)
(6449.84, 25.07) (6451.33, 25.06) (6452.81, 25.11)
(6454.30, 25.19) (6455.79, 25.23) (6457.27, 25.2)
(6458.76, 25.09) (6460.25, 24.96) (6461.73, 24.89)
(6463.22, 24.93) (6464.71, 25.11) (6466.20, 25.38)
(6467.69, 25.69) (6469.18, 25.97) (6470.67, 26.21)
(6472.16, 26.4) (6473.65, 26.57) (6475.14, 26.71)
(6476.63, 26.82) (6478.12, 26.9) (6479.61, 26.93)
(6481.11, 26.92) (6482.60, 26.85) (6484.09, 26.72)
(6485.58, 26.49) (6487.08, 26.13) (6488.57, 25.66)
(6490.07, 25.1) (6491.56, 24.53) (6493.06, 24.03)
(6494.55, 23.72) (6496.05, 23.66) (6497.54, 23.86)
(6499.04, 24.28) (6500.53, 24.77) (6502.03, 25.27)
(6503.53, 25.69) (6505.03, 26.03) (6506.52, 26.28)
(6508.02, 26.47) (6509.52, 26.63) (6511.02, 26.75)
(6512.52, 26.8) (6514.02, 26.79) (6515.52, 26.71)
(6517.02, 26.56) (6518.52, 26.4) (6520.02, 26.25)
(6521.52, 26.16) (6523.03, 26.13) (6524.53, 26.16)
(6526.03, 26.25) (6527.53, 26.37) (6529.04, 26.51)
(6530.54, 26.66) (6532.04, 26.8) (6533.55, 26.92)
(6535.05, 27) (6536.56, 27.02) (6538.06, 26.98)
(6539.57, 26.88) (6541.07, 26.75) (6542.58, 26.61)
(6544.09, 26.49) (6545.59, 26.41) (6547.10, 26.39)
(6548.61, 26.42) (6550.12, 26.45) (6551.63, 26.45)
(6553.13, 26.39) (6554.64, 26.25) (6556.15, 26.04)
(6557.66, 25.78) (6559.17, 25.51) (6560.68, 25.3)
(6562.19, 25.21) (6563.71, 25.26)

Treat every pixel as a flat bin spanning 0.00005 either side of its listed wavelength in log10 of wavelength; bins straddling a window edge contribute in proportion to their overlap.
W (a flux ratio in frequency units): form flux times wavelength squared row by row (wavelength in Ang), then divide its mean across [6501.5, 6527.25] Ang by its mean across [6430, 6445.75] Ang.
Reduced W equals 1.07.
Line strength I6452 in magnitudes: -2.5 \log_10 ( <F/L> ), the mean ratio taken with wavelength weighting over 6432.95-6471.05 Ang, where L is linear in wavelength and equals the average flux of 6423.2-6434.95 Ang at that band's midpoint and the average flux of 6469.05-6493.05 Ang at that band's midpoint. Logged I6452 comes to 0.03 mag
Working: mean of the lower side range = 25.7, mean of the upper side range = 26.2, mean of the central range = 25.2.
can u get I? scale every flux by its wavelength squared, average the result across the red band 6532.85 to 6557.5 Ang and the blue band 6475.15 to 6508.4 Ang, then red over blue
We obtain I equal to 1.05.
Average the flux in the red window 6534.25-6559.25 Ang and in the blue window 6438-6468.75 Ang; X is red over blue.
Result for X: 1.05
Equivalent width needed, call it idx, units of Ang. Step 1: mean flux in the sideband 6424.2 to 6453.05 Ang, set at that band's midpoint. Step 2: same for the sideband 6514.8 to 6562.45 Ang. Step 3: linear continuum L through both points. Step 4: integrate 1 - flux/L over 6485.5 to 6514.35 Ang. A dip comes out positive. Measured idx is 0.6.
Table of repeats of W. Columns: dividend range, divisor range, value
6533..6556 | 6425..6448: 1.09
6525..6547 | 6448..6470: 1.08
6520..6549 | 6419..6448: 1.08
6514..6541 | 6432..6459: 1.09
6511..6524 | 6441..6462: 1.08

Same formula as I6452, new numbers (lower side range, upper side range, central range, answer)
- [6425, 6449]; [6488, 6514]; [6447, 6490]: -0.022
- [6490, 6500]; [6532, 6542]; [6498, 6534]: -0.029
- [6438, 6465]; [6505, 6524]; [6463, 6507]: 0.006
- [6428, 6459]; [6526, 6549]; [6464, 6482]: -0.027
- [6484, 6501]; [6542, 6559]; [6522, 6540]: -0.033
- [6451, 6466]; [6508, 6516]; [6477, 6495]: 0.001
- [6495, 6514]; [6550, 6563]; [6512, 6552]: -0.034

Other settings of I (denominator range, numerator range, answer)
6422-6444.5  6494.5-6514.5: 1.03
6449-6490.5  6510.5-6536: 1.04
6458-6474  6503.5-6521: 1.05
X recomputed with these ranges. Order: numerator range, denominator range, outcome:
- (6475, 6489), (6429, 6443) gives 1.06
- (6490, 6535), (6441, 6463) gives 1.03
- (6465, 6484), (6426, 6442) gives 1.04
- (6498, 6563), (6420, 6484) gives 1.03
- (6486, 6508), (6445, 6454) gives 0.99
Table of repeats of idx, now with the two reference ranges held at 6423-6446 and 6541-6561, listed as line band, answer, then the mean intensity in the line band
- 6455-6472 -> 0.1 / 25.4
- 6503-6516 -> -0.3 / 26.5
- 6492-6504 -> 0.7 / 24.4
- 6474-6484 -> -0.4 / 26.8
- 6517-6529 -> -0.1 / 26.3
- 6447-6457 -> 0.1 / 25.1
